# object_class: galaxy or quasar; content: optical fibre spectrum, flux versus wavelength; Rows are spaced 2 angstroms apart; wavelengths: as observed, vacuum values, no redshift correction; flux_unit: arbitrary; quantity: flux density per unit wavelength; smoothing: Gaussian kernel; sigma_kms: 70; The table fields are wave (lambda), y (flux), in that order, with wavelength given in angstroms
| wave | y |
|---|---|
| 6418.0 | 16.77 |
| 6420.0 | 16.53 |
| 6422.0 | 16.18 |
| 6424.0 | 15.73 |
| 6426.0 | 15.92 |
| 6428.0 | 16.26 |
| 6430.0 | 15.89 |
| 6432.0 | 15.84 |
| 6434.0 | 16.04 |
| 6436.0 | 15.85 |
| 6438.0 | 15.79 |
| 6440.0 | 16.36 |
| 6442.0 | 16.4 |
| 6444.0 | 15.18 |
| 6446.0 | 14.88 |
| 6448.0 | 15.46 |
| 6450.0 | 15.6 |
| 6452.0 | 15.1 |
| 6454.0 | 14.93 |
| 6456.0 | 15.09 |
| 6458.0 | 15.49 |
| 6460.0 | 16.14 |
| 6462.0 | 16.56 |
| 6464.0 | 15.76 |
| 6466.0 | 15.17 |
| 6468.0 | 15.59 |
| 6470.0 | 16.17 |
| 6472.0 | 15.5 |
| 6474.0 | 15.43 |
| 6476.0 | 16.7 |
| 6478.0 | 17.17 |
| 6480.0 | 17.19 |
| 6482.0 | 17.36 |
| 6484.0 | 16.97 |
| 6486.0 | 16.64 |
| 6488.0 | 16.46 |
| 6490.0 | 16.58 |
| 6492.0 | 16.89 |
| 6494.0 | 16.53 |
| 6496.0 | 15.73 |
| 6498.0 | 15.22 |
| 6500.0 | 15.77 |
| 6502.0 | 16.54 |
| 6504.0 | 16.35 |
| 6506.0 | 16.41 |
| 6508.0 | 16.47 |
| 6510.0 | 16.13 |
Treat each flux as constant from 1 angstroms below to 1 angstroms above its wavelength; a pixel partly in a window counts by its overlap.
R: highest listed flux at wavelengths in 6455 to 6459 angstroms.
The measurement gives 15.49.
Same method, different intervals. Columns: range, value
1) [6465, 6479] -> 17.17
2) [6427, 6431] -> 16.26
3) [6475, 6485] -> 17.36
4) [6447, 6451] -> 15.6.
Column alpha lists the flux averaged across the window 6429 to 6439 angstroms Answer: 15.9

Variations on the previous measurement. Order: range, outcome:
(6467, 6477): 15.9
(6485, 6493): 16.6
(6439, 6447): 15.7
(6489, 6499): 16.2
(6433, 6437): 15.9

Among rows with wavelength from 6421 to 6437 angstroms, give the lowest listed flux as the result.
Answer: 15.73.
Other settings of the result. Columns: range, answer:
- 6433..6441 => 15.79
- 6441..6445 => 15.18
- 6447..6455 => 14.93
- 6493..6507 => 15.22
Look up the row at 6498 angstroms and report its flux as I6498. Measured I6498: 15.22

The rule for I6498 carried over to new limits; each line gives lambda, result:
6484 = 16.97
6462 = 16.56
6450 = 15.6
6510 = 16.13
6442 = 16.4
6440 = 16.36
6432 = 15.84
